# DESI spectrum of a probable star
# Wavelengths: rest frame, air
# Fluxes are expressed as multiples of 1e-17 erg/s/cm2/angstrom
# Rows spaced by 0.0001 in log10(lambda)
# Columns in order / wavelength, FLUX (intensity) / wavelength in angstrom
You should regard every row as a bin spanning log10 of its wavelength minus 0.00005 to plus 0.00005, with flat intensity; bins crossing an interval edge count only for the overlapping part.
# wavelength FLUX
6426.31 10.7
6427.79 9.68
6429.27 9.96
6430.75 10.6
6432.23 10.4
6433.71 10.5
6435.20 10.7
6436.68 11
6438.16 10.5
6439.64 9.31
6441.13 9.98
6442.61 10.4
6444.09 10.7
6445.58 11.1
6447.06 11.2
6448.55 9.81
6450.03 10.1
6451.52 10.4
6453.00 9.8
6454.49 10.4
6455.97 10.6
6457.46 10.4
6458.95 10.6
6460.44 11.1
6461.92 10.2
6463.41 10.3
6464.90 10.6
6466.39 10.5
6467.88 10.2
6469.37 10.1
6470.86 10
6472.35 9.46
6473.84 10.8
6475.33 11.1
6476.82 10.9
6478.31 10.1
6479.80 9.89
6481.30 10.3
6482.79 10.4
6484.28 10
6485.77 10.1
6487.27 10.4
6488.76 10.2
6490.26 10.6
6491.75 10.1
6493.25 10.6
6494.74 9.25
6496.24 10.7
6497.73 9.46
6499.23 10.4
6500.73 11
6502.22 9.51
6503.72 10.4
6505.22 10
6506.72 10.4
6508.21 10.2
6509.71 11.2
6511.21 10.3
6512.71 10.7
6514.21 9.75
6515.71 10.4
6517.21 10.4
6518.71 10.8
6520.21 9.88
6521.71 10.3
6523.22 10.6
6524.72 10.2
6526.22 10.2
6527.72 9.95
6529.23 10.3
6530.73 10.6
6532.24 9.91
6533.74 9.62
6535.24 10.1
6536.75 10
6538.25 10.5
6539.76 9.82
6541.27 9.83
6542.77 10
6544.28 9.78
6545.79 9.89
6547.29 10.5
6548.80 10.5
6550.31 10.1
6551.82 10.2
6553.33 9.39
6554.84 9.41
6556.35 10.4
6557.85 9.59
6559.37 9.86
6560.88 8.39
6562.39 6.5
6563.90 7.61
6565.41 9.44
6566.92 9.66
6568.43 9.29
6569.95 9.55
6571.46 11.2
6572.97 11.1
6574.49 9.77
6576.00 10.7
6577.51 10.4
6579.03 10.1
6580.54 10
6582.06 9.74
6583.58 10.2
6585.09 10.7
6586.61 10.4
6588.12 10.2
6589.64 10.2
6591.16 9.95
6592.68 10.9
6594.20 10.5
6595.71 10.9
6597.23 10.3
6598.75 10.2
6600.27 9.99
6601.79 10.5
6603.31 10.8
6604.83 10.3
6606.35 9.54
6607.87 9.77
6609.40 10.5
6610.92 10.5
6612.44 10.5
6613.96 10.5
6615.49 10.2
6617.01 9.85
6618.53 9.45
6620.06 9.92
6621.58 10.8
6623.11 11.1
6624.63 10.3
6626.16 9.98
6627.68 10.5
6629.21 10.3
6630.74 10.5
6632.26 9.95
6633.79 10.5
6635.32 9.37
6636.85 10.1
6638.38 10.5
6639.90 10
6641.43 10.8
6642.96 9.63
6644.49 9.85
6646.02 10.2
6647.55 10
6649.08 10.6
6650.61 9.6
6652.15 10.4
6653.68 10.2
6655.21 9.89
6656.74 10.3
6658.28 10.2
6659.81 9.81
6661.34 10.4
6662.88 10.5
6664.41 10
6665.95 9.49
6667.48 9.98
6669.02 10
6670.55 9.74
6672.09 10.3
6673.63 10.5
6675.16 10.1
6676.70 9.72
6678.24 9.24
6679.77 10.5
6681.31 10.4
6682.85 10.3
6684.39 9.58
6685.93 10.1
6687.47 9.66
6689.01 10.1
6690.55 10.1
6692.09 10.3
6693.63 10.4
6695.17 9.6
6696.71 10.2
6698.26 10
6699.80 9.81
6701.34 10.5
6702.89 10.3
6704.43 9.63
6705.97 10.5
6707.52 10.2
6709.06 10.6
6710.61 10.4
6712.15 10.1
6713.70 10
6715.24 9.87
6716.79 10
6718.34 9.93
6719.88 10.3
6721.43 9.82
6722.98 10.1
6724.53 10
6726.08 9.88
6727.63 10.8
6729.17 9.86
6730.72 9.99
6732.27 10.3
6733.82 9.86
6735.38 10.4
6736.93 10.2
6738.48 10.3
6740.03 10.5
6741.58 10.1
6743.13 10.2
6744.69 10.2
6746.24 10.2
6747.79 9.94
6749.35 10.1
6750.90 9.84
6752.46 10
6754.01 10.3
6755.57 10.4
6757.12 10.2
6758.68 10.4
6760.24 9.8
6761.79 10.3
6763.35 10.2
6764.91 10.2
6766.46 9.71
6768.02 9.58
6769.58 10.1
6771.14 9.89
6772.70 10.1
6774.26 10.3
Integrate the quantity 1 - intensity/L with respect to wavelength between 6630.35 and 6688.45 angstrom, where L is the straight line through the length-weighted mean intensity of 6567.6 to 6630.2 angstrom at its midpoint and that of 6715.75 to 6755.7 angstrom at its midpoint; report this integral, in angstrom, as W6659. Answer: 0.8 angstrom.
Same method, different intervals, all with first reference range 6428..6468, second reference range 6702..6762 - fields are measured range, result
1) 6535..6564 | 1.9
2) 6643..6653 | 0.1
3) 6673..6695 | 0.3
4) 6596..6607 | 0.0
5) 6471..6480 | 0.0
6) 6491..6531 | 0.3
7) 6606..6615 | 0.0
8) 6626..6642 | 0.0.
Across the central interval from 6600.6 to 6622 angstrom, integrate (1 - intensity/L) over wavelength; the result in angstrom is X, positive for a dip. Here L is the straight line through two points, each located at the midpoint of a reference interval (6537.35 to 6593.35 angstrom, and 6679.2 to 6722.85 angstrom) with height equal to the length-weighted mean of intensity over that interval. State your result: -0.5 angstrom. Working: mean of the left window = 9.88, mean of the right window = 10.1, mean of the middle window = 10.2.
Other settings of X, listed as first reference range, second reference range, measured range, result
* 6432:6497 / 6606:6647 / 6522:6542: 0.3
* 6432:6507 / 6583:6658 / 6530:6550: 0.4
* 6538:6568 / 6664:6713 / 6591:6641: -2.5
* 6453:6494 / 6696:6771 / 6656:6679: 0.4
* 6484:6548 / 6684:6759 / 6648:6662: 0.0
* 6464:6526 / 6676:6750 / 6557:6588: 1.5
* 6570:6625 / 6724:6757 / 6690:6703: 0.1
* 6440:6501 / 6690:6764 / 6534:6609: 2.1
